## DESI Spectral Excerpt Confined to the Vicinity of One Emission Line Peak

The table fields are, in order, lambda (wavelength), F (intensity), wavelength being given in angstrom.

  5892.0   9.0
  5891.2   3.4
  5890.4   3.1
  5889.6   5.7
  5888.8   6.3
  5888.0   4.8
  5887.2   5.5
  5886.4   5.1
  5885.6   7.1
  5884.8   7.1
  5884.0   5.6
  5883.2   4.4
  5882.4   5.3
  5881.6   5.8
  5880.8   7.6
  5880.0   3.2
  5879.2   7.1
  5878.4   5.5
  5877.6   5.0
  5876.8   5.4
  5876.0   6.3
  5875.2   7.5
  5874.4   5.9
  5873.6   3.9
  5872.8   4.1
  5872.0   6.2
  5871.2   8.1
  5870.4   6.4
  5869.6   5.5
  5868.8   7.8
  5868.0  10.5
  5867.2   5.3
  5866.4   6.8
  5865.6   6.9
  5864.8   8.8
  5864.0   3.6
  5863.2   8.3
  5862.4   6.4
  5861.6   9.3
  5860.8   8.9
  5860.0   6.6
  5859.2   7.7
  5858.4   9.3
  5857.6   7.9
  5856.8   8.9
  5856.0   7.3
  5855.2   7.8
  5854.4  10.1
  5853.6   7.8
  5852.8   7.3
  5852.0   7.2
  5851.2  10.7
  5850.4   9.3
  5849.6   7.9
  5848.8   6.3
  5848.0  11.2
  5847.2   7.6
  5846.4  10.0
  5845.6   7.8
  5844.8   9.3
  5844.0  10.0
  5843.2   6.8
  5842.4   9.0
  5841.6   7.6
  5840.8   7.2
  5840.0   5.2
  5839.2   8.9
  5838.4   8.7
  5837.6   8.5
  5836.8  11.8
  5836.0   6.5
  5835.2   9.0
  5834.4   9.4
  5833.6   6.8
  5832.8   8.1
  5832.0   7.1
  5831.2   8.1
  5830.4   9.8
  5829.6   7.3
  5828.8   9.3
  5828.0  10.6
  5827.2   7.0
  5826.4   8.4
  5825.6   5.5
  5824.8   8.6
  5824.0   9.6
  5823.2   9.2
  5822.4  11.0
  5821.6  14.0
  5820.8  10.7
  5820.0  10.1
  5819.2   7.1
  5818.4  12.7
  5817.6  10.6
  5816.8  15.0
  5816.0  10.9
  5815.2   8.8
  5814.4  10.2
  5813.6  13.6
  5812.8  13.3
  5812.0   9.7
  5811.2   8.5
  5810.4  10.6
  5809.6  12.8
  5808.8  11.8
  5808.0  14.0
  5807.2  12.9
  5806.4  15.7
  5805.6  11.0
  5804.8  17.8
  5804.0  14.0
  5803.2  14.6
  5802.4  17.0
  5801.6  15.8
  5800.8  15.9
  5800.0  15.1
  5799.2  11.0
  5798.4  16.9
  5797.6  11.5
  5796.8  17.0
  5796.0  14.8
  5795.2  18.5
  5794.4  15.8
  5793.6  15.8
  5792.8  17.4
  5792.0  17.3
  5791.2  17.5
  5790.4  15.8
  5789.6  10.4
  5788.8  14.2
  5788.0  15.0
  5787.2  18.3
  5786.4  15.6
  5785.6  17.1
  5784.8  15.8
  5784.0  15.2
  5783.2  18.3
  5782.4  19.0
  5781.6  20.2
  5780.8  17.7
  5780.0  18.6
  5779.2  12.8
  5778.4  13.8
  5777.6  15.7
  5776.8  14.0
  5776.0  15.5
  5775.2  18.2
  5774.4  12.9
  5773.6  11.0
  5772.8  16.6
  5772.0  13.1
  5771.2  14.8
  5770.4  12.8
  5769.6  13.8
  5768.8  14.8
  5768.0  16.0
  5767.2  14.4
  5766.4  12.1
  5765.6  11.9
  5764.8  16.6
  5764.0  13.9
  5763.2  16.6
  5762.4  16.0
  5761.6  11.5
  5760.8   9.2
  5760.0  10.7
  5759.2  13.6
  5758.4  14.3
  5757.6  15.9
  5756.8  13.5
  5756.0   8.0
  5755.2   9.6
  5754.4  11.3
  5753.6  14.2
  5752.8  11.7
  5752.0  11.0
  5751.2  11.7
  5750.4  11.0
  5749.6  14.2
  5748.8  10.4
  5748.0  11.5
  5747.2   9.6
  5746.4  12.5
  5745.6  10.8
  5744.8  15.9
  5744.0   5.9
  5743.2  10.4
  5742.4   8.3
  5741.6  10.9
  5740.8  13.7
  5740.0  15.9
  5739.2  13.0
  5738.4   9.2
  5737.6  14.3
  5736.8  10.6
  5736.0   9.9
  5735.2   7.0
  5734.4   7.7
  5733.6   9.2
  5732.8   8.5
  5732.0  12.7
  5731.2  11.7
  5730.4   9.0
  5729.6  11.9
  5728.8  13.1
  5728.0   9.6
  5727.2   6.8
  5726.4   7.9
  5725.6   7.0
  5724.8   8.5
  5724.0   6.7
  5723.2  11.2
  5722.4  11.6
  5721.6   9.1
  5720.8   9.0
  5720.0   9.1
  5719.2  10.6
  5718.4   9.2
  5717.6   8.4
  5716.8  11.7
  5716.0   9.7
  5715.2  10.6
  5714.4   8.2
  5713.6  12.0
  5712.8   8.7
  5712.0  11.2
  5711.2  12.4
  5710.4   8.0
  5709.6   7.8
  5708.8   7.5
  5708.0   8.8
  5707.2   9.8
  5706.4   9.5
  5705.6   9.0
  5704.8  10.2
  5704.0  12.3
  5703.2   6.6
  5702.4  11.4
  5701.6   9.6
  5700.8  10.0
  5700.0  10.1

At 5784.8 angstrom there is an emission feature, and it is C IV 1549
